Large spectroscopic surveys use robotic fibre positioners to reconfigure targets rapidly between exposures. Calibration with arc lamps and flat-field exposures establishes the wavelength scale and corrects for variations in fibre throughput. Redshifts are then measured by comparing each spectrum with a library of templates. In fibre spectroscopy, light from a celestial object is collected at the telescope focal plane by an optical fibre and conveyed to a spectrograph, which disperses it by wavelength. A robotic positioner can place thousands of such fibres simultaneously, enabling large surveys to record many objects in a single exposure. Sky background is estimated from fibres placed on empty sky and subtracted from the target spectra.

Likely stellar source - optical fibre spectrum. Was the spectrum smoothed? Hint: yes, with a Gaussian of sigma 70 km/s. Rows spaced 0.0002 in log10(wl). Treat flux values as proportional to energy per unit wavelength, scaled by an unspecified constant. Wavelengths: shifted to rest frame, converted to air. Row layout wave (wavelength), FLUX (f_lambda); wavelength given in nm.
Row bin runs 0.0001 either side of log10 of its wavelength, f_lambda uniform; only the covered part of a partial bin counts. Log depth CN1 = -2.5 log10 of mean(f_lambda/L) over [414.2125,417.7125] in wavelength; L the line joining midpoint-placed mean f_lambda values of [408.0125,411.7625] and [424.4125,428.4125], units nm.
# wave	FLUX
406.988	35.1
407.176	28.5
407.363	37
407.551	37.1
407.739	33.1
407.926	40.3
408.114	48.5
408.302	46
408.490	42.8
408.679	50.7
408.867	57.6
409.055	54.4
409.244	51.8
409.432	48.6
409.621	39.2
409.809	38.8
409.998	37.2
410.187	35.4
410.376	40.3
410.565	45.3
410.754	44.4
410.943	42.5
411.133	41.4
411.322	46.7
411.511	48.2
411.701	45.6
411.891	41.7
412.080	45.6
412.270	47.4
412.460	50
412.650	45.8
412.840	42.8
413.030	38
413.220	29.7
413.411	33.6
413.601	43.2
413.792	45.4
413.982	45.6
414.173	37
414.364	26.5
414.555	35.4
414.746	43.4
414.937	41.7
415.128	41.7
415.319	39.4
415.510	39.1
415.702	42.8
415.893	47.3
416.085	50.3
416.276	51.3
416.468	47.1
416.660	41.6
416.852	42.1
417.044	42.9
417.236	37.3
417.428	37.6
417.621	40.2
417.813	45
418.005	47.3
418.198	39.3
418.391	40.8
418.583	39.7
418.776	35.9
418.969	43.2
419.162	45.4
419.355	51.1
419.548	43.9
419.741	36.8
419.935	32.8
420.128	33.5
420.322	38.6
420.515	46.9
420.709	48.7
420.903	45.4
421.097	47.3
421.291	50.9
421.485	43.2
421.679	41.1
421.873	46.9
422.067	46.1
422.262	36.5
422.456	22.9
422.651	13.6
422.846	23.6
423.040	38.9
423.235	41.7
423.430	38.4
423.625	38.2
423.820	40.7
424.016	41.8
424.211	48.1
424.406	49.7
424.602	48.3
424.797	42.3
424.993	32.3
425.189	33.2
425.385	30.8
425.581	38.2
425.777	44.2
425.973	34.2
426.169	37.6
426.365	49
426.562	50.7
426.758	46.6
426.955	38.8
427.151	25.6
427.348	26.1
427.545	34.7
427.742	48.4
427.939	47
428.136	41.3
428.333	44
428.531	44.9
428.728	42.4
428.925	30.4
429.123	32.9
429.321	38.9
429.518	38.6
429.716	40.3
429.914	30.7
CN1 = 0.05 mag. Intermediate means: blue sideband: 45.2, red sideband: 39.9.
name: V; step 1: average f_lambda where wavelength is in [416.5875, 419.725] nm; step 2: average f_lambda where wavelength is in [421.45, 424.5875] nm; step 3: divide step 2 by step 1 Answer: 0.9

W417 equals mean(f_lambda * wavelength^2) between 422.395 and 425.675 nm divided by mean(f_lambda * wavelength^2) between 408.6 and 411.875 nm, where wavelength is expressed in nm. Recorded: 0.9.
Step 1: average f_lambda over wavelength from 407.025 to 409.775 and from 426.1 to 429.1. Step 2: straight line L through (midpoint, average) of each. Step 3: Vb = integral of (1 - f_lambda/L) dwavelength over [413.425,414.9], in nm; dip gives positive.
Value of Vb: 0.12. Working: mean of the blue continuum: 43.7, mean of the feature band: 39.3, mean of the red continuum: 40.3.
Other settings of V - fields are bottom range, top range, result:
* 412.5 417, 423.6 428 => 0.97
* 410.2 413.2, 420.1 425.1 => 0.92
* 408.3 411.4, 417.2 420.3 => 0.91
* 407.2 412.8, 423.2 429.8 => 0.91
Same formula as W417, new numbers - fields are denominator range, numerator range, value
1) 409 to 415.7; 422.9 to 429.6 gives 1.01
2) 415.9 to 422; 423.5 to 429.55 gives 0.96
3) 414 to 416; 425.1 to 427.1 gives 1.06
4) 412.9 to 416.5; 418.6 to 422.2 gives 1.08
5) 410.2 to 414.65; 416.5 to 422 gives 1.05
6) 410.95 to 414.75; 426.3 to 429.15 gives 1.04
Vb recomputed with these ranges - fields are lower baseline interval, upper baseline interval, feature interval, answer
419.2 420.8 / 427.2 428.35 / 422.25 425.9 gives 0.31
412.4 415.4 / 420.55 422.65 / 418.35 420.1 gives 0.01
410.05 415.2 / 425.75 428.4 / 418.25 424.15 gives 0.15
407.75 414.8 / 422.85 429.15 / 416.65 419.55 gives -0.03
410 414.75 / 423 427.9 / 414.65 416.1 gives -0.06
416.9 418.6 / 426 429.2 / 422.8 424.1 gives 0.08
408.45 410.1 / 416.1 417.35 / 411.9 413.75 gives 0.15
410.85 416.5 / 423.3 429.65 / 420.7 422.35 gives -0.16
